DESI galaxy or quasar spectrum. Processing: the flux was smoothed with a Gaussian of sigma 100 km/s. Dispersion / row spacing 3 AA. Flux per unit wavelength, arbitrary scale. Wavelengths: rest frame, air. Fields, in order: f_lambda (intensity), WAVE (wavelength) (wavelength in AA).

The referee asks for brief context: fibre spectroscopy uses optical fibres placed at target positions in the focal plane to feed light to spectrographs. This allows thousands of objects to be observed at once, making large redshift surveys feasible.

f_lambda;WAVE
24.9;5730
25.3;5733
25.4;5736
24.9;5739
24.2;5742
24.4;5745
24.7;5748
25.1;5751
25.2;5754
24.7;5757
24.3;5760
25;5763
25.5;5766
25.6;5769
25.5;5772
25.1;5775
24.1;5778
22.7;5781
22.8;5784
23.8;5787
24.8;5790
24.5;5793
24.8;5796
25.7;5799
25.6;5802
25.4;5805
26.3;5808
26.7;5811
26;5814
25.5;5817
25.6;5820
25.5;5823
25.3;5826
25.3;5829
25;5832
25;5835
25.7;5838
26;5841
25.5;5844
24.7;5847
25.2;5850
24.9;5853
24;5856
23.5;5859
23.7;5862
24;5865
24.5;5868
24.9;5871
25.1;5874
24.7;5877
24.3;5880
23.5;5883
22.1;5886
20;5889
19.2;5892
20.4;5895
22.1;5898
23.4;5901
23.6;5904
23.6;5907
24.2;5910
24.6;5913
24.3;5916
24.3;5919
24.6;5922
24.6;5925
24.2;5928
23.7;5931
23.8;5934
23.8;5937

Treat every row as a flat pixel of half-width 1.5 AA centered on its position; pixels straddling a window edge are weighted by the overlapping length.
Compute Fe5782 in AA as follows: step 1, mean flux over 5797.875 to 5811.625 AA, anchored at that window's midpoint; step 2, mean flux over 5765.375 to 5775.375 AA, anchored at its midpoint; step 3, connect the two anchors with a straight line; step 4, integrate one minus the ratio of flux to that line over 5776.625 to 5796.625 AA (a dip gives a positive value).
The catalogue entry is 1.4 AA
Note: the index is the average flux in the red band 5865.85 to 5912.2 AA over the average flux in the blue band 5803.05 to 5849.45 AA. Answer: 0.90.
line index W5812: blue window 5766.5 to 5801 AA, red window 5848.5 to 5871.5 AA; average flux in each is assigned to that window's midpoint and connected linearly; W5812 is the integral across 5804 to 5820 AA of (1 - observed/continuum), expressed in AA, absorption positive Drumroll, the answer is -0.99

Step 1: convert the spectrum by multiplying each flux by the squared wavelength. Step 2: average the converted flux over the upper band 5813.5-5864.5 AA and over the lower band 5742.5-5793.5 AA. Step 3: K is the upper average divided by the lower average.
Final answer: 1.04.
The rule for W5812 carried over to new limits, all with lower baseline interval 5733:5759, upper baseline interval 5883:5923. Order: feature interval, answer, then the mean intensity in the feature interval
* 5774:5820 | -1.5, 24.9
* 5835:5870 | -1.9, 24.7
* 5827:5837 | -0.6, 25.1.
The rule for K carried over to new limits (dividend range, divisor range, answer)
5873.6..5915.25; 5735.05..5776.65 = 0.96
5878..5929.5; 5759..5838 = 0.96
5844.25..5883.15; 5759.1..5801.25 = 1.02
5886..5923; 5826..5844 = 0.92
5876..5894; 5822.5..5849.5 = 0.89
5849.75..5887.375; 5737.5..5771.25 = 1.01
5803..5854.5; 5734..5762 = 1.06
